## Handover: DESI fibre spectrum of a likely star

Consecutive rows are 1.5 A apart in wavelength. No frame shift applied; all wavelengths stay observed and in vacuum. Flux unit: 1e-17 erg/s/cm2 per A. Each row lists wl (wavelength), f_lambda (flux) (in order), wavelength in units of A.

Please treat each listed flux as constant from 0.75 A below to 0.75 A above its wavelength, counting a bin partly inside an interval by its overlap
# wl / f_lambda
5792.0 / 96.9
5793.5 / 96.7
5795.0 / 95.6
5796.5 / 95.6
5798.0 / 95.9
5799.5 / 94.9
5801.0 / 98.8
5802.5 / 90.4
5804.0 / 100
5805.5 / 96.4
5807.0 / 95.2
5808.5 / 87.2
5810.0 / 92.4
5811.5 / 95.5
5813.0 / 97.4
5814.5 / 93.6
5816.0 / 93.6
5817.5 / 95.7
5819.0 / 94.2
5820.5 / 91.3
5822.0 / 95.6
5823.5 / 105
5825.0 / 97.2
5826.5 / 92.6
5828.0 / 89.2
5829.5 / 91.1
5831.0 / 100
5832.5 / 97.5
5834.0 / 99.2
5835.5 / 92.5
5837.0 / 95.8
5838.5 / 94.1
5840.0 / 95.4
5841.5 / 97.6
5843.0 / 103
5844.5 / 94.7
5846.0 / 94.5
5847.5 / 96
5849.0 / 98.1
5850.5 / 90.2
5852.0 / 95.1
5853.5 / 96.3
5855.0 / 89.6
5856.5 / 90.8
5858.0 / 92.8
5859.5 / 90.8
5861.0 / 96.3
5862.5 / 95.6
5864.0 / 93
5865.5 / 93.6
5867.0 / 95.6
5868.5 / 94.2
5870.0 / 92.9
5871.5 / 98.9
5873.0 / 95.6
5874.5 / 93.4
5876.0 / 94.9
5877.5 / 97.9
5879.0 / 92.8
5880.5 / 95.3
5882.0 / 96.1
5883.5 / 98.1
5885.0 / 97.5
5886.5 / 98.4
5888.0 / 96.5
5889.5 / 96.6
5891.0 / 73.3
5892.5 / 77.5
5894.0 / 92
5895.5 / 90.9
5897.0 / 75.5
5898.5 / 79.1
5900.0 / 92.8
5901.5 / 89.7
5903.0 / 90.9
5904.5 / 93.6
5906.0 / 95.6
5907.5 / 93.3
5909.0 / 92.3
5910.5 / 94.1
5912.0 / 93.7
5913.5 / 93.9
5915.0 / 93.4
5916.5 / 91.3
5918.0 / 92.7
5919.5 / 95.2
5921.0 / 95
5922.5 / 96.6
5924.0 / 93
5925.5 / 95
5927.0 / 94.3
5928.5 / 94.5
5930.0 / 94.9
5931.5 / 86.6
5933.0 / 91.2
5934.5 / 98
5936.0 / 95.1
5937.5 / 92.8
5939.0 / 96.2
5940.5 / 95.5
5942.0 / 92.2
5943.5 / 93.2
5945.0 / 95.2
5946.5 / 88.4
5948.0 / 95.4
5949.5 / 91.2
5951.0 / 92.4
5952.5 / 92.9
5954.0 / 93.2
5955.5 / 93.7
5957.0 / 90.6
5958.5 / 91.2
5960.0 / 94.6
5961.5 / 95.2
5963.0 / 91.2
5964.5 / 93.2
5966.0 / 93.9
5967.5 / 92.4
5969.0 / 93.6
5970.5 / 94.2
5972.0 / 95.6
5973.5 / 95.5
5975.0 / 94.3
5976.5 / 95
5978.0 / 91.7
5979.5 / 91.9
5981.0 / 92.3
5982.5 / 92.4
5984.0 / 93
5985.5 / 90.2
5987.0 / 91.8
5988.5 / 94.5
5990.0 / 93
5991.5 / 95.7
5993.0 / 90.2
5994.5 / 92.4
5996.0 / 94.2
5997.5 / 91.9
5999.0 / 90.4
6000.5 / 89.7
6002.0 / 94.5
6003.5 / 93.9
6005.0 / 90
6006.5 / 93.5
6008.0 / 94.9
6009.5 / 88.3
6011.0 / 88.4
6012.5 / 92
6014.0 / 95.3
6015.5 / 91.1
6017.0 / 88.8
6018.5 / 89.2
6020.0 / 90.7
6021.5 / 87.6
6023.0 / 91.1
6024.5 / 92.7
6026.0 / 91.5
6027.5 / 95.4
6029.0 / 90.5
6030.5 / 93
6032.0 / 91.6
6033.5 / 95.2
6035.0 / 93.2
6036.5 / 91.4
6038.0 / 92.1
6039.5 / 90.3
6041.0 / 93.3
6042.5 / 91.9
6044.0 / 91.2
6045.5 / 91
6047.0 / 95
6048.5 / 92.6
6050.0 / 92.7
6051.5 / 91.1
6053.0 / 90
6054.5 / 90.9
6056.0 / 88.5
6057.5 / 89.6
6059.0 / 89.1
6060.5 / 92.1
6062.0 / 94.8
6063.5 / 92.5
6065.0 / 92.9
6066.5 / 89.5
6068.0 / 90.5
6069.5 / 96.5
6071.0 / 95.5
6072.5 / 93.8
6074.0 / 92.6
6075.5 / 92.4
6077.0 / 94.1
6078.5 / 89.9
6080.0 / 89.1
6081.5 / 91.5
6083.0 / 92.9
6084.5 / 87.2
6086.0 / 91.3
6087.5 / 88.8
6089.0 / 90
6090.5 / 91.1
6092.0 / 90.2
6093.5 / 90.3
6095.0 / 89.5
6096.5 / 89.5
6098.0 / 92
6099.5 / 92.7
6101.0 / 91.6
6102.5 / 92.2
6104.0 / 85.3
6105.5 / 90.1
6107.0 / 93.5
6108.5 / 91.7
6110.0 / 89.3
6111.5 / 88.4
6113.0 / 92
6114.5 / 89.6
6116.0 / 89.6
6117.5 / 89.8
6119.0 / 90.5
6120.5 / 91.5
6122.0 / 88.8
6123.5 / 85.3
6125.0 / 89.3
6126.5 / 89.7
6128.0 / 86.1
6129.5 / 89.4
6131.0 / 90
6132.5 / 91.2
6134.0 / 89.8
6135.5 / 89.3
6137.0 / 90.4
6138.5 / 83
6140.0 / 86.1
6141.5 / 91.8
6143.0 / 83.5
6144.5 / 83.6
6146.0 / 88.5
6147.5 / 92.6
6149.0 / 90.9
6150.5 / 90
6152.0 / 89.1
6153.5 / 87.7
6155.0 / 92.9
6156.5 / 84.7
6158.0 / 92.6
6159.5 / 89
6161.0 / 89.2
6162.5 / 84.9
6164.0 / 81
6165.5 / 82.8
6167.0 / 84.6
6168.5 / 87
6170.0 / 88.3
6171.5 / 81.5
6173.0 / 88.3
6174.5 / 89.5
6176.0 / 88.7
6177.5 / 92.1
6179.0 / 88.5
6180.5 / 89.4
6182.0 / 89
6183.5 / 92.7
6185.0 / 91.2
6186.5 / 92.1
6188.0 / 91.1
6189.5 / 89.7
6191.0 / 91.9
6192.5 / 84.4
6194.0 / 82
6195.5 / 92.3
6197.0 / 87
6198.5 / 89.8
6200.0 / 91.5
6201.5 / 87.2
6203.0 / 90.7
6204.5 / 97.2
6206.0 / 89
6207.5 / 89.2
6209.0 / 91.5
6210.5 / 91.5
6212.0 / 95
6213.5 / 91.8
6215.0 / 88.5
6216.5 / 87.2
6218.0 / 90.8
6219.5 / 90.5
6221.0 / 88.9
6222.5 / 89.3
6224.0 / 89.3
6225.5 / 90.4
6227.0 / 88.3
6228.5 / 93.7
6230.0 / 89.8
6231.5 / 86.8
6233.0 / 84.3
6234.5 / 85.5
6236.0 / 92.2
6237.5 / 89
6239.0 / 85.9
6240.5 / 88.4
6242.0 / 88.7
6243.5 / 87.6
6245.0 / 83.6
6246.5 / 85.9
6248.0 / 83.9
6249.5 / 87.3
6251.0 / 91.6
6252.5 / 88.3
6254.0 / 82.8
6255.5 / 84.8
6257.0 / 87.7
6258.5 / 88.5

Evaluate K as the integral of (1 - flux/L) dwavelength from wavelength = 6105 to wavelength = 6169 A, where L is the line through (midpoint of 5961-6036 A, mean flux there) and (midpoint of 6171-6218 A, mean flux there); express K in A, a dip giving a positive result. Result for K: 1.4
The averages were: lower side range 92.4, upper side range 89.8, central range 88.6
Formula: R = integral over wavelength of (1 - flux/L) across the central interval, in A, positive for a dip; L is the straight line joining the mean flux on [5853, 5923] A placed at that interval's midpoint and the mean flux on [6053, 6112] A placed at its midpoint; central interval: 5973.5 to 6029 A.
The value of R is -0.2 A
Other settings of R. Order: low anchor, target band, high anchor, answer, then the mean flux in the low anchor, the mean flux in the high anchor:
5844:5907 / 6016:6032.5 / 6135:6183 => -0.17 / 92.7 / 87.8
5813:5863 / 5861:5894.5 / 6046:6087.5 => 0.27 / 95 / 91.7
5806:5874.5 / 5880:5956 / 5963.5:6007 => 1.08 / 94.8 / 92.9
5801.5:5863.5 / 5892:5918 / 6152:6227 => 0.98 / 94.9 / 89.1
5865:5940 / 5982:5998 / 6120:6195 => -0.24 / 92.9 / 88.3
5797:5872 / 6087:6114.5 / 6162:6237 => 0.05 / 94.9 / 89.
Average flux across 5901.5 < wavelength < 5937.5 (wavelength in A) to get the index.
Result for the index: 93.6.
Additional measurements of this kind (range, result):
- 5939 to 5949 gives 93.5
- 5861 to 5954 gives 92.9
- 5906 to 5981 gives 93.5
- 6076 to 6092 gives 90.6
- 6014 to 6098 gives 91.5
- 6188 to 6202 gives 88.6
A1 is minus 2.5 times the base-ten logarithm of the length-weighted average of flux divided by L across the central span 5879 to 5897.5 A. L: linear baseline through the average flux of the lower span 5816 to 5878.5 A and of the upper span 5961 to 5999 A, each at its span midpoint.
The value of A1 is 0.041 mag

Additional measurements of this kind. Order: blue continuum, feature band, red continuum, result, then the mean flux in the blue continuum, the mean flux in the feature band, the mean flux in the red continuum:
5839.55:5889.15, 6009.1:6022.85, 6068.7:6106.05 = 0.03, 95.2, 90.2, 91.2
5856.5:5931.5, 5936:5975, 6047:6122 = -0.01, 92.8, 93.4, 91.1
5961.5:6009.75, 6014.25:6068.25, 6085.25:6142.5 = 0.00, 92.9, 91.6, 89.7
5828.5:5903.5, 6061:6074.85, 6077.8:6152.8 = -0.03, 93.4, 93.2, 89.6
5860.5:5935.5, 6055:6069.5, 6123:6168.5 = -0.02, 92.9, 91.3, 88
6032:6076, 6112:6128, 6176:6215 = 0.02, 92.1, 89.4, 90.2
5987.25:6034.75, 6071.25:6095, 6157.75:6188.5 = -0.01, 92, 91.1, 88.2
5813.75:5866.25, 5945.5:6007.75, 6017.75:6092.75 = 0.00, 94.9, 92.8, 91.6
